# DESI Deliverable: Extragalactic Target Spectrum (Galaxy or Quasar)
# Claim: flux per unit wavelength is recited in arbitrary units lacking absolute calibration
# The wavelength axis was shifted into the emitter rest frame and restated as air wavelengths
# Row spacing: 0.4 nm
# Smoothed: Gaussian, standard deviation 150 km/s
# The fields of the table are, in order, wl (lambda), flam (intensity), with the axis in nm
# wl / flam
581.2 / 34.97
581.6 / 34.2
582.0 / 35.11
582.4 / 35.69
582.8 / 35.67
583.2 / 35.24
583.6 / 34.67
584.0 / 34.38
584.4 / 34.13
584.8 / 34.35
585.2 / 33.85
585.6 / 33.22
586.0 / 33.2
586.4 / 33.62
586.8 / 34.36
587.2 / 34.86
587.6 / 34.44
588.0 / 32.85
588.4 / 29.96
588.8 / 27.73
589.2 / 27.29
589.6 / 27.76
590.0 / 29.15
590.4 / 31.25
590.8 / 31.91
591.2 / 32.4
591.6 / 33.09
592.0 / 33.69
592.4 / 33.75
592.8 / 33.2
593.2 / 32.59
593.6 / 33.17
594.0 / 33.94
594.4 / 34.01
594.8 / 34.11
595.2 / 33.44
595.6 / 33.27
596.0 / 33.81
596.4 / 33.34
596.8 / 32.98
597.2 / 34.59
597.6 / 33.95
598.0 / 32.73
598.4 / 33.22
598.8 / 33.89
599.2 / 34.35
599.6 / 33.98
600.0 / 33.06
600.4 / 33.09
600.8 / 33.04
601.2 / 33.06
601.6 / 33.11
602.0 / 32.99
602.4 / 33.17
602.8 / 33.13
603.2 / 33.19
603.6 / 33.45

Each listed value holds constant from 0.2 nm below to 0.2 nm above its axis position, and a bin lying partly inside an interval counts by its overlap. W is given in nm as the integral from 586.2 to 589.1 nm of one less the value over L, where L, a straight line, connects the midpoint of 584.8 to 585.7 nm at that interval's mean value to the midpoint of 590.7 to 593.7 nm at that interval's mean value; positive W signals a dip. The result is 0.10 nm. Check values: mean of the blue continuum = 33.8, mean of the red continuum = 33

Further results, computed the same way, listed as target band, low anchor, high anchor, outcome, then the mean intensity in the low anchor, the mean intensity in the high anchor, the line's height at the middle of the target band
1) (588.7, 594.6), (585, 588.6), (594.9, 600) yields 0.31 nm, 33.4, 33.6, 33.5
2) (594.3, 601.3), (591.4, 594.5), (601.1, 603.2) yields -0.06 nm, 33.4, 33.1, 33.2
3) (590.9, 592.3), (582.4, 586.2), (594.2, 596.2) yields 0.04 nm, 34.4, 33.7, 33.9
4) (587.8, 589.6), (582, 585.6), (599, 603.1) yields 0.26 nm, 34.7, 33.3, 34.3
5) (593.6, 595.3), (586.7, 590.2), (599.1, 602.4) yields -0.09 nm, 30.8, 33.3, 32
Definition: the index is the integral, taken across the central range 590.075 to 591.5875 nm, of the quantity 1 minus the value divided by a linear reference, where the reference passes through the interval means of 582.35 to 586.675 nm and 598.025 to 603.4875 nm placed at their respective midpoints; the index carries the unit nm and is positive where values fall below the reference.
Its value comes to 0.10 nm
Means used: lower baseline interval 34.3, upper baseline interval 33.3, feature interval 31.8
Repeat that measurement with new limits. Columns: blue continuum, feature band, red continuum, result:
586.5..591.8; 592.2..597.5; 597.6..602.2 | -0.19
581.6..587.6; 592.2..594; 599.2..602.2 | 0.03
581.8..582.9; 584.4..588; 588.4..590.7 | -0.23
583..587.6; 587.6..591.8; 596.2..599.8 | 0.43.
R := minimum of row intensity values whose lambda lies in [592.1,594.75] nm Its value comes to 32.59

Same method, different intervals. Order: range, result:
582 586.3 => 33.2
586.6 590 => 27.29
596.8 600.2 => 32.73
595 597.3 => 32.98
